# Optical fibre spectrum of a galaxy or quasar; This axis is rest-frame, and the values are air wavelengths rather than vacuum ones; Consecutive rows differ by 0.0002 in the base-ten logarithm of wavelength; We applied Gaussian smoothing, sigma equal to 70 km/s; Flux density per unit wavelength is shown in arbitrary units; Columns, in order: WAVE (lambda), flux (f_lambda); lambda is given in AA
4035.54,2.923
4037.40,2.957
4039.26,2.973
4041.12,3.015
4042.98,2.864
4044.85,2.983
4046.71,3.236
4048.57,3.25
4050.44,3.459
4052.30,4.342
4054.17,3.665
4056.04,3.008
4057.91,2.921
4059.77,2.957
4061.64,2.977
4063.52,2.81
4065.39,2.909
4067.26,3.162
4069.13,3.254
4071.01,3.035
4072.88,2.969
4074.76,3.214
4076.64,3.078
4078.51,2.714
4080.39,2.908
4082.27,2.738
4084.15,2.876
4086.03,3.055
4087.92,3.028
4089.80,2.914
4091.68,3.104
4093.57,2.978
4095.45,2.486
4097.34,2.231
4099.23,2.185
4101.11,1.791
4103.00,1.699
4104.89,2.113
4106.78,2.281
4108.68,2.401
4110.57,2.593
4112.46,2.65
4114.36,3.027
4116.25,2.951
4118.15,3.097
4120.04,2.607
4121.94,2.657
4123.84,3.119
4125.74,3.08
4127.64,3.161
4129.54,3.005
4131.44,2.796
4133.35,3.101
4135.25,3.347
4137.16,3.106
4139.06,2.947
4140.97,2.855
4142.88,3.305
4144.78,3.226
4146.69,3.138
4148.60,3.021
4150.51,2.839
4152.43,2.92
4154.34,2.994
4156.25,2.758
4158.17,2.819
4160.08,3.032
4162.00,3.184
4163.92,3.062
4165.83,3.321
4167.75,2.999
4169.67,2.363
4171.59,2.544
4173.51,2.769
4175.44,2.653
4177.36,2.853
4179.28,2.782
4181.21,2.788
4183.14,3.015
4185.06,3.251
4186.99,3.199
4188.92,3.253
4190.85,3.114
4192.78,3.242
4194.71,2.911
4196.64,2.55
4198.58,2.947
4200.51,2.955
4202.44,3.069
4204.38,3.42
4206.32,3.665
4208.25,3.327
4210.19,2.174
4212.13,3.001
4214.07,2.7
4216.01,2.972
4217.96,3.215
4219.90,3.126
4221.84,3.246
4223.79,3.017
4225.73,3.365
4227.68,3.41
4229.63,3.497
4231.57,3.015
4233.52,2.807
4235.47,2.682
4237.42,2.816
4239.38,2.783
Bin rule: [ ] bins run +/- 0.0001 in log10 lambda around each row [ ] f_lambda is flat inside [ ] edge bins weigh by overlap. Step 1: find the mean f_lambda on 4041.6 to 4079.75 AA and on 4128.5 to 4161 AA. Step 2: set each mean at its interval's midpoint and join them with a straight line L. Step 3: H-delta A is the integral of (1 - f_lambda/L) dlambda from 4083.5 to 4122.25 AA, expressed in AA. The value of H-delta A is 5.95 AA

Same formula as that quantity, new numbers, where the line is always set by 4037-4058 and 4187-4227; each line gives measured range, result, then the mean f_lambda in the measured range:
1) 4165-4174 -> 0.9 AA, 2.79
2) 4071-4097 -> 2.3 AA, 2.92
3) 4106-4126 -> 2.5 AA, 2.76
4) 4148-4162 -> 0.9 AA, 2.93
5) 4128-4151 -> 0.6 AA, 3.06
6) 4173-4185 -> 1.0 AA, 2.84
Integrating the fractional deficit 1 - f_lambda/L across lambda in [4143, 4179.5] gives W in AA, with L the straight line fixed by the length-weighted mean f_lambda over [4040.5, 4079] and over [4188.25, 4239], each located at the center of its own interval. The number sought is 1.9 AA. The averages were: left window 3.14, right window 3.05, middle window 2.92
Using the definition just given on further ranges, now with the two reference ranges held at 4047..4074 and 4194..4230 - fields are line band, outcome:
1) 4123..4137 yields 0.2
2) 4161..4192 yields 1.6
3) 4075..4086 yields 1.0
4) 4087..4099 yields 1.6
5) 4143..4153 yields 0.2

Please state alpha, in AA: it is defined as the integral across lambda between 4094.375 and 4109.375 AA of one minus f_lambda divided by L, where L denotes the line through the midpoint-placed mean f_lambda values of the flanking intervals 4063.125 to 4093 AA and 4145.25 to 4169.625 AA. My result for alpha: 4.2 AA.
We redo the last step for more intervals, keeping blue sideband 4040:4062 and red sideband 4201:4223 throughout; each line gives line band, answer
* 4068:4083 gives 1.0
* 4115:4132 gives 1.2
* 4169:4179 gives 1.5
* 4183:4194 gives -0.3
